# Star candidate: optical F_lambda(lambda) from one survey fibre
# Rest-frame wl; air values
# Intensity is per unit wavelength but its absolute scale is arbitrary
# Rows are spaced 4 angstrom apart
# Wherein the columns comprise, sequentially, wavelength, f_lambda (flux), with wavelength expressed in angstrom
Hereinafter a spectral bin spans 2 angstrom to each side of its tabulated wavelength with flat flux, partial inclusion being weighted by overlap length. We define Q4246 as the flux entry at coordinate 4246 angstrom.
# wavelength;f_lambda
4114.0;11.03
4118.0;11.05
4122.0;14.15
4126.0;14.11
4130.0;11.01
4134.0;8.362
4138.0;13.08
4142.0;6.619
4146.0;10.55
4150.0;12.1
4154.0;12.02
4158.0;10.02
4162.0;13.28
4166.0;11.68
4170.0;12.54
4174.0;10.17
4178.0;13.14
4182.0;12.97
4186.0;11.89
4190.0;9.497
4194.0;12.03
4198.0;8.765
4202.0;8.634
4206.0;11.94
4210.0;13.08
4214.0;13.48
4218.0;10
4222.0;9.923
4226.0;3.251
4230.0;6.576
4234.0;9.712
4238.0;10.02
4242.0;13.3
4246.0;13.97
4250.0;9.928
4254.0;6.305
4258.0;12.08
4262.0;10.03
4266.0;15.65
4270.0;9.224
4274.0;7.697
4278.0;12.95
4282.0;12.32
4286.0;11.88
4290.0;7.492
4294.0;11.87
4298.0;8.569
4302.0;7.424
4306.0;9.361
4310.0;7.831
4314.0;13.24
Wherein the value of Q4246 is 13.97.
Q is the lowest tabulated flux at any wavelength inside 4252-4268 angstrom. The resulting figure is 6.305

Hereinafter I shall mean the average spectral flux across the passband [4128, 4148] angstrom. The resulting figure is 9.92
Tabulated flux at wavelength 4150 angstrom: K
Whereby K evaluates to 12.1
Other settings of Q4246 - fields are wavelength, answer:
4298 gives 8.569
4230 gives 6.576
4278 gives 12.95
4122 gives 14.15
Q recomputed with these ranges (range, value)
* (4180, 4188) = 11.89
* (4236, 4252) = 9.928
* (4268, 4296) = 7.492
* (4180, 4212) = 8.634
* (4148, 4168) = 10.02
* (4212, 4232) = 3.251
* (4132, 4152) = 6.619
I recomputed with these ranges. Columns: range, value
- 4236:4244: 11.7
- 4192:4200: 10.4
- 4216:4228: 7.72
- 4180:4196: 11.6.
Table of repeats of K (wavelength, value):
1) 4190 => 9.497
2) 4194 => 12.03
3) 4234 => 9.712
